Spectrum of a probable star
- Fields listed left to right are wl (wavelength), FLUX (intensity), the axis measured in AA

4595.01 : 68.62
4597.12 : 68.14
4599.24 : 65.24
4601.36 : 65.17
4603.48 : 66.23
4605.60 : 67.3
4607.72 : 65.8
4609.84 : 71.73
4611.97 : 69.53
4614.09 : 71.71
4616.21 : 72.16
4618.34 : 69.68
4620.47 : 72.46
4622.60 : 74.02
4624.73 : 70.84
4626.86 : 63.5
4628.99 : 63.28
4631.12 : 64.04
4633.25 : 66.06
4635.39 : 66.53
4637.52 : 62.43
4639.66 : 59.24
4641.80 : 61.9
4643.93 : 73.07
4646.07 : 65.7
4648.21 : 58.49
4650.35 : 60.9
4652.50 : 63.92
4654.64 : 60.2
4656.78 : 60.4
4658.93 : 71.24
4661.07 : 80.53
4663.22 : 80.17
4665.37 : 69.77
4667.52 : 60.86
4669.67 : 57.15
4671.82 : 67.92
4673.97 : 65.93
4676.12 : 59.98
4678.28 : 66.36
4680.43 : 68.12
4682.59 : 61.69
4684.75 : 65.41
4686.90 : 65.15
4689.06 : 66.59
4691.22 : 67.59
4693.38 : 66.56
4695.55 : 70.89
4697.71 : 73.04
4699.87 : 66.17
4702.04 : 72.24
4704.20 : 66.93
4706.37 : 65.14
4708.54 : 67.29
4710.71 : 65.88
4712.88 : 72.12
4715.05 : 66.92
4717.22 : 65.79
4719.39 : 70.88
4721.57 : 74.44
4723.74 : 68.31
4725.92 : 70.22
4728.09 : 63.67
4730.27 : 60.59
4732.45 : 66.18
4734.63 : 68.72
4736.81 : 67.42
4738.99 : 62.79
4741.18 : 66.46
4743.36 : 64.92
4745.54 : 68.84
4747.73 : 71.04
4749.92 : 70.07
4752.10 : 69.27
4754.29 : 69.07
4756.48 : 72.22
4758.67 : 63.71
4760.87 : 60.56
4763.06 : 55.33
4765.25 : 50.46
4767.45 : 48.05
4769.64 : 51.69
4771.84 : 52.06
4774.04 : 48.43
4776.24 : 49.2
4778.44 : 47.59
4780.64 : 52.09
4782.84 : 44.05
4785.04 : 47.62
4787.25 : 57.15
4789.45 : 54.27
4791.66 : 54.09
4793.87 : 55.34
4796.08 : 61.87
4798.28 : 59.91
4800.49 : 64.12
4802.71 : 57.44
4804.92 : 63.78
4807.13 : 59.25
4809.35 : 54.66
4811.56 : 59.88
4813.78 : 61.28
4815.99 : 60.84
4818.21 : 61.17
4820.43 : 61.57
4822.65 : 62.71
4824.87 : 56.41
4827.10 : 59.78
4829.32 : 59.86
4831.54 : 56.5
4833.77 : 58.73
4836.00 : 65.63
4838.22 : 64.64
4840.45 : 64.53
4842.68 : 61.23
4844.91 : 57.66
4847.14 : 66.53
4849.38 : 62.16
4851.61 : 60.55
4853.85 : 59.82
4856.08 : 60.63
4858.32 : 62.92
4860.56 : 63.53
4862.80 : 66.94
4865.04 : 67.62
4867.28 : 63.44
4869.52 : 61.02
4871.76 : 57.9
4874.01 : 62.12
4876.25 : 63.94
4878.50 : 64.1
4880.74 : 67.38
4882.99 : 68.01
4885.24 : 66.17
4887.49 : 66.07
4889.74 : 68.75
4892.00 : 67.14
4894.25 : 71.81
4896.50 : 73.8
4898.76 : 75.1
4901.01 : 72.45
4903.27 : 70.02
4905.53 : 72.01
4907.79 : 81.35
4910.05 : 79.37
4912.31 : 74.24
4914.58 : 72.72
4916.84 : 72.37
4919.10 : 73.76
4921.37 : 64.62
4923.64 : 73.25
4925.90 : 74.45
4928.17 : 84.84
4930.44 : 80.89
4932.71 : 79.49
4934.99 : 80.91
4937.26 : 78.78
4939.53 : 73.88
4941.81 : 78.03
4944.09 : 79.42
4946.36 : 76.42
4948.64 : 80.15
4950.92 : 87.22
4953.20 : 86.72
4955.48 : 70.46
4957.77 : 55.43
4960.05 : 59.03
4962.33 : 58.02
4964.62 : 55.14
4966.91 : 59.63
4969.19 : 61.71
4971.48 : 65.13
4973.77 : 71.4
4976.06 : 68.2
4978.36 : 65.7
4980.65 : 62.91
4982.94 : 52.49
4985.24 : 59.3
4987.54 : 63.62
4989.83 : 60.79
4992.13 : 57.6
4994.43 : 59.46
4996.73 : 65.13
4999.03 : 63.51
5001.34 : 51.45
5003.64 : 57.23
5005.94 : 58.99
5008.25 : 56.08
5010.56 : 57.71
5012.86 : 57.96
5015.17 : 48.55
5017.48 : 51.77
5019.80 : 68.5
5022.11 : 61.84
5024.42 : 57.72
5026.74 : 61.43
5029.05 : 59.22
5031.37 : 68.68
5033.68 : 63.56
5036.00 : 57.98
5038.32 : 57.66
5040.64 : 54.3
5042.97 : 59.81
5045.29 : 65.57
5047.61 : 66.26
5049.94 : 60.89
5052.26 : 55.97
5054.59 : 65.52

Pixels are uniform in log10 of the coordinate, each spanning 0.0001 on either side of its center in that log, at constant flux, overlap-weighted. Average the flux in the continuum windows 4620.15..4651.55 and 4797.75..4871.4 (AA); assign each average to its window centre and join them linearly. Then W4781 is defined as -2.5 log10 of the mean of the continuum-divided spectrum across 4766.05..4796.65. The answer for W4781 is 0.21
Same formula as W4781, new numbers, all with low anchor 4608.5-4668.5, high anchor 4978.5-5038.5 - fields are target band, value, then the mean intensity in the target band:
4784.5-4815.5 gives 0.10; 58.2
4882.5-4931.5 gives -0.18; 72.9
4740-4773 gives 0.04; 62.2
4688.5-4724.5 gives -0.05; 68.7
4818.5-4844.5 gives 0.04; 61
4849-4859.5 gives 0.03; 61.2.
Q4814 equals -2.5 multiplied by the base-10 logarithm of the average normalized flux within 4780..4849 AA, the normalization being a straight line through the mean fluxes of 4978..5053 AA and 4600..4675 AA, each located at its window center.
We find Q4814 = 0.080 mag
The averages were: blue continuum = 66.8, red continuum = 59.7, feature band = 58.9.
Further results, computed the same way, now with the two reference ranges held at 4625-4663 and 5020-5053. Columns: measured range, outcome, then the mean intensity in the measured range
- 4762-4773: 0.235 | 51.5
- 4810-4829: 0.054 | 60.3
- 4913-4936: -0.211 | 75.7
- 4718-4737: -0.056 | 67.8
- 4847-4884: -0.008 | 63.3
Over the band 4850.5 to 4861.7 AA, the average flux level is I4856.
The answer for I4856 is 61.5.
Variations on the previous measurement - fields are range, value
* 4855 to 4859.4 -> 61.7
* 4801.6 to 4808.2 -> 60.2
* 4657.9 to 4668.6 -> 72.5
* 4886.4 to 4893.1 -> 67.3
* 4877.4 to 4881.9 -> 65.8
